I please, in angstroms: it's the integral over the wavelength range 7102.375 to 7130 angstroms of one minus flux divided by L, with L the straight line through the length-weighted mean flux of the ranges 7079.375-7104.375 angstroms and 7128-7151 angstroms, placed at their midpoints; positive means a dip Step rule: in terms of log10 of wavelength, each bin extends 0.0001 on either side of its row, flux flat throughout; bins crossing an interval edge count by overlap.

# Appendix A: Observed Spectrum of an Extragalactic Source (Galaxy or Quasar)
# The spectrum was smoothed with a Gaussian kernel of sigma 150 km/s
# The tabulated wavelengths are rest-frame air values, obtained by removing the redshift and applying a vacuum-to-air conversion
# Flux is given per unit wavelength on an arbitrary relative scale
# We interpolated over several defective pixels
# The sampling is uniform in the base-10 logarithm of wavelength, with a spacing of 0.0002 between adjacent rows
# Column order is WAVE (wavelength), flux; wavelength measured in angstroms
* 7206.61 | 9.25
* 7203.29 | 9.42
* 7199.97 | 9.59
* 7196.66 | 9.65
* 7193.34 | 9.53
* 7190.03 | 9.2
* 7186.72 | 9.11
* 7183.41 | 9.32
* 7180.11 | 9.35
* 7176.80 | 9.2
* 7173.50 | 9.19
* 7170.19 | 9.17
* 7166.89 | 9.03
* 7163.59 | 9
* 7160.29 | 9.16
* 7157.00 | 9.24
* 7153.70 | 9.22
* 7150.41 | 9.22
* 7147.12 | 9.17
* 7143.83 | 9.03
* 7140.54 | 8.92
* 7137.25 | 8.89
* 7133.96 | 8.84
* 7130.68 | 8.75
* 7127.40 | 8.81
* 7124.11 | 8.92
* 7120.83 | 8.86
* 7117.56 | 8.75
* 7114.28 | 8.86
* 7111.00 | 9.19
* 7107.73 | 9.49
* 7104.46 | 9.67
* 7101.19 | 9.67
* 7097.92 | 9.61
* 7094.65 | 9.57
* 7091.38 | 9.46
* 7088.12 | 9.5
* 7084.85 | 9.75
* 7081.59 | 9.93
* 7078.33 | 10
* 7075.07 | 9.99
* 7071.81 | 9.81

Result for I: 0.7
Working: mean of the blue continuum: 9.65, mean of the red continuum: 8.96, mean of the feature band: 9.07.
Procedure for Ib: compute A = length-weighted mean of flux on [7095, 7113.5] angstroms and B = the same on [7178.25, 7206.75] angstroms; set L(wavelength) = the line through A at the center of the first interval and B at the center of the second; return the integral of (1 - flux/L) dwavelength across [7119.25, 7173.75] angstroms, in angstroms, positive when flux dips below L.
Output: 2.4 angstroms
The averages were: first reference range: 9.5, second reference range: 9.38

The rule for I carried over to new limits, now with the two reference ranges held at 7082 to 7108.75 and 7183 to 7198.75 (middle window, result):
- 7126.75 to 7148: 1.3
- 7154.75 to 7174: 0.6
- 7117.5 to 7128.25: 0.8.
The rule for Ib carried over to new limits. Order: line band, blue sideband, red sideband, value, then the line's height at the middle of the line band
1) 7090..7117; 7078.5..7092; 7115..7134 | -0.33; 9.3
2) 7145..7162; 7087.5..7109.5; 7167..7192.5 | 0.25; 9.33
